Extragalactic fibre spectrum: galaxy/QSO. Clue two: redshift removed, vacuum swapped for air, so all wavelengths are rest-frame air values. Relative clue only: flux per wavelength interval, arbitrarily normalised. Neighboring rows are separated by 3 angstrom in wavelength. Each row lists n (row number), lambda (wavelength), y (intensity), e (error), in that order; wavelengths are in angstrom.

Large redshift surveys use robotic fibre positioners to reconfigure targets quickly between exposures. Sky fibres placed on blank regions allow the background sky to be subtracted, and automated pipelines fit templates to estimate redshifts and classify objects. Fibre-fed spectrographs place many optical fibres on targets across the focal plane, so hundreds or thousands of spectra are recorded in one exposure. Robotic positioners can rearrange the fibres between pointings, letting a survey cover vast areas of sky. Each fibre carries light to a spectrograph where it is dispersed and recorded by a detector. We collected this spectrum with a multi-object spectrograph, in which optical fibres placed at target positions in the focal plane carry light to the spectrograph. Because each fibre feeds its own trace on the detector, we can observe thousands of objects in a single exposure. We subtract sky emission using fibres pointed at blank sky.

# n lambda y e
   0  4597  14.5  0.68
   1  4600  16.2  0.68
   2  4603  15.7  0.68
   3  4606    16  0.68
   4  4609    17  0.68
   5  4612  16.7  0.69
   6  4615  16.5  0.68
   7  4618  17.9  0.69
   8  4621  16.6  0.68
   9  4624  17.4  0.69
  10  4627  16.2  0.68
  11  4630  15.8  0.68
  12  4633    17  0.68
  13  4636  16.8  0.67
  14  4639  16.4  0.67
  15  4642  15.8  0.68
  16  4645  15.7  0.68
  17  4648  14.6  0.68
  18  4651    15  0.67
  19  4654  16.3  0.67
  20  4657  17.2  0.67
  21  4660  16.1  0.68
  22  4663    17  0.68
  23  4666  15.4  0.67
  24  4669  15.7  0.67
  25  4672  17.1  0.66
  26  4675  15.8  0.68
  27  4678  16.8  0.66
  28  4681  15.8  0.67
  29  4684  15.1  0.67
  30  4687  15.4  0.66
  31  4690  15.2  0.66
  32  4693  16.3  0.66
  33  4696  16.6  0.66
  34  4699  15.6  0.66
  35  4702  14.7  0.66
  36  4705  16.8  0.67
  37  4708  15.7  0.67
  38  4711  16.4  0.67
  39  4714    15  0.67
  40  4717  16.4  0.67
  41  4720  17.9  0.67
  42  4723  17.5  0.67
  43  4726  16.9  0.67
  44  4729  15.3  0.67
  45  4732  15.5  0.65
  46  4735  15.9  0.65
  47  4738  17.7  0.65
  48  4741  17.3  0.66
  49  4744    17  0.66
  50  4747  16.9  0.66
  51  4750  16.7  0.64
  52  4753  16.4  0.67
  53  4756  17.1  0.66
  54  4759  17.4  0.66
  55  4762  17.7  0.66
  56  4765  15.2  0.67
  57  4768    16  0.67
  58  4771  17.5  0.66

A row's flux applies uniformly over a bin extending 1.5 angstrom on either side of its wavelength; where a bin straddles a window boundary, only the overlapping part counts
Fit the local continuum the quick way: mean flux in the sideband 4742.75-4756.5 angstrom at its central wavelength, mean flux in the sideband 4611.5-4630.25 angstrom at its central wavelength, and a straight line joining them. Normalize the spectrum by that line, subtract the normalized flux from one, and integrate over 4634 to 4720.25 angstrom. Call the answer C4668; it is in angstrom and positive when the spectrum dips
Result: 4.1 angstrom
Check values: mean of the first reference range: 16.8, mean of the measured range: 16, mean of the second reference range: 16.8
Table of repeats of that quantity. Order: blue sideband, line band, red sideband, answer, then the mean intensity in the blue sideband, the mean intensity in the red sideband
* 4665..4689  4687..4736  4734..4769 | 0.7 angstrom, 15.9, 16.8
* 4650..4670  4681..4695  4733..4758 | 0.7 angstrom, 16.1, 16.9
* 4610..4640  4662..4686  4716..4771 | 1.0 angstrom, 16.7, 16.7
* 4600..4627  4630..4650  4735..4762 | 0.9 angstrom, 16.7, 17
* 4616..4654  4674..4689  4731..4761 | 0.7 angstrom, 16.3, 16.8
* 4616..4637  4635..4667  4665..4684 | 0.8 angstrom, 16.8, 16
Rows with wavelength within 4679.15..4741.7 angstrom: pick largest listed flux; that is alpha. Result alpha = 17.9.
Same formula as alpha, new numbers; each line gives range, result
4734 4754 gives 17.7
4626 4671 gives 17.2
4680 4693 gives 16.3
